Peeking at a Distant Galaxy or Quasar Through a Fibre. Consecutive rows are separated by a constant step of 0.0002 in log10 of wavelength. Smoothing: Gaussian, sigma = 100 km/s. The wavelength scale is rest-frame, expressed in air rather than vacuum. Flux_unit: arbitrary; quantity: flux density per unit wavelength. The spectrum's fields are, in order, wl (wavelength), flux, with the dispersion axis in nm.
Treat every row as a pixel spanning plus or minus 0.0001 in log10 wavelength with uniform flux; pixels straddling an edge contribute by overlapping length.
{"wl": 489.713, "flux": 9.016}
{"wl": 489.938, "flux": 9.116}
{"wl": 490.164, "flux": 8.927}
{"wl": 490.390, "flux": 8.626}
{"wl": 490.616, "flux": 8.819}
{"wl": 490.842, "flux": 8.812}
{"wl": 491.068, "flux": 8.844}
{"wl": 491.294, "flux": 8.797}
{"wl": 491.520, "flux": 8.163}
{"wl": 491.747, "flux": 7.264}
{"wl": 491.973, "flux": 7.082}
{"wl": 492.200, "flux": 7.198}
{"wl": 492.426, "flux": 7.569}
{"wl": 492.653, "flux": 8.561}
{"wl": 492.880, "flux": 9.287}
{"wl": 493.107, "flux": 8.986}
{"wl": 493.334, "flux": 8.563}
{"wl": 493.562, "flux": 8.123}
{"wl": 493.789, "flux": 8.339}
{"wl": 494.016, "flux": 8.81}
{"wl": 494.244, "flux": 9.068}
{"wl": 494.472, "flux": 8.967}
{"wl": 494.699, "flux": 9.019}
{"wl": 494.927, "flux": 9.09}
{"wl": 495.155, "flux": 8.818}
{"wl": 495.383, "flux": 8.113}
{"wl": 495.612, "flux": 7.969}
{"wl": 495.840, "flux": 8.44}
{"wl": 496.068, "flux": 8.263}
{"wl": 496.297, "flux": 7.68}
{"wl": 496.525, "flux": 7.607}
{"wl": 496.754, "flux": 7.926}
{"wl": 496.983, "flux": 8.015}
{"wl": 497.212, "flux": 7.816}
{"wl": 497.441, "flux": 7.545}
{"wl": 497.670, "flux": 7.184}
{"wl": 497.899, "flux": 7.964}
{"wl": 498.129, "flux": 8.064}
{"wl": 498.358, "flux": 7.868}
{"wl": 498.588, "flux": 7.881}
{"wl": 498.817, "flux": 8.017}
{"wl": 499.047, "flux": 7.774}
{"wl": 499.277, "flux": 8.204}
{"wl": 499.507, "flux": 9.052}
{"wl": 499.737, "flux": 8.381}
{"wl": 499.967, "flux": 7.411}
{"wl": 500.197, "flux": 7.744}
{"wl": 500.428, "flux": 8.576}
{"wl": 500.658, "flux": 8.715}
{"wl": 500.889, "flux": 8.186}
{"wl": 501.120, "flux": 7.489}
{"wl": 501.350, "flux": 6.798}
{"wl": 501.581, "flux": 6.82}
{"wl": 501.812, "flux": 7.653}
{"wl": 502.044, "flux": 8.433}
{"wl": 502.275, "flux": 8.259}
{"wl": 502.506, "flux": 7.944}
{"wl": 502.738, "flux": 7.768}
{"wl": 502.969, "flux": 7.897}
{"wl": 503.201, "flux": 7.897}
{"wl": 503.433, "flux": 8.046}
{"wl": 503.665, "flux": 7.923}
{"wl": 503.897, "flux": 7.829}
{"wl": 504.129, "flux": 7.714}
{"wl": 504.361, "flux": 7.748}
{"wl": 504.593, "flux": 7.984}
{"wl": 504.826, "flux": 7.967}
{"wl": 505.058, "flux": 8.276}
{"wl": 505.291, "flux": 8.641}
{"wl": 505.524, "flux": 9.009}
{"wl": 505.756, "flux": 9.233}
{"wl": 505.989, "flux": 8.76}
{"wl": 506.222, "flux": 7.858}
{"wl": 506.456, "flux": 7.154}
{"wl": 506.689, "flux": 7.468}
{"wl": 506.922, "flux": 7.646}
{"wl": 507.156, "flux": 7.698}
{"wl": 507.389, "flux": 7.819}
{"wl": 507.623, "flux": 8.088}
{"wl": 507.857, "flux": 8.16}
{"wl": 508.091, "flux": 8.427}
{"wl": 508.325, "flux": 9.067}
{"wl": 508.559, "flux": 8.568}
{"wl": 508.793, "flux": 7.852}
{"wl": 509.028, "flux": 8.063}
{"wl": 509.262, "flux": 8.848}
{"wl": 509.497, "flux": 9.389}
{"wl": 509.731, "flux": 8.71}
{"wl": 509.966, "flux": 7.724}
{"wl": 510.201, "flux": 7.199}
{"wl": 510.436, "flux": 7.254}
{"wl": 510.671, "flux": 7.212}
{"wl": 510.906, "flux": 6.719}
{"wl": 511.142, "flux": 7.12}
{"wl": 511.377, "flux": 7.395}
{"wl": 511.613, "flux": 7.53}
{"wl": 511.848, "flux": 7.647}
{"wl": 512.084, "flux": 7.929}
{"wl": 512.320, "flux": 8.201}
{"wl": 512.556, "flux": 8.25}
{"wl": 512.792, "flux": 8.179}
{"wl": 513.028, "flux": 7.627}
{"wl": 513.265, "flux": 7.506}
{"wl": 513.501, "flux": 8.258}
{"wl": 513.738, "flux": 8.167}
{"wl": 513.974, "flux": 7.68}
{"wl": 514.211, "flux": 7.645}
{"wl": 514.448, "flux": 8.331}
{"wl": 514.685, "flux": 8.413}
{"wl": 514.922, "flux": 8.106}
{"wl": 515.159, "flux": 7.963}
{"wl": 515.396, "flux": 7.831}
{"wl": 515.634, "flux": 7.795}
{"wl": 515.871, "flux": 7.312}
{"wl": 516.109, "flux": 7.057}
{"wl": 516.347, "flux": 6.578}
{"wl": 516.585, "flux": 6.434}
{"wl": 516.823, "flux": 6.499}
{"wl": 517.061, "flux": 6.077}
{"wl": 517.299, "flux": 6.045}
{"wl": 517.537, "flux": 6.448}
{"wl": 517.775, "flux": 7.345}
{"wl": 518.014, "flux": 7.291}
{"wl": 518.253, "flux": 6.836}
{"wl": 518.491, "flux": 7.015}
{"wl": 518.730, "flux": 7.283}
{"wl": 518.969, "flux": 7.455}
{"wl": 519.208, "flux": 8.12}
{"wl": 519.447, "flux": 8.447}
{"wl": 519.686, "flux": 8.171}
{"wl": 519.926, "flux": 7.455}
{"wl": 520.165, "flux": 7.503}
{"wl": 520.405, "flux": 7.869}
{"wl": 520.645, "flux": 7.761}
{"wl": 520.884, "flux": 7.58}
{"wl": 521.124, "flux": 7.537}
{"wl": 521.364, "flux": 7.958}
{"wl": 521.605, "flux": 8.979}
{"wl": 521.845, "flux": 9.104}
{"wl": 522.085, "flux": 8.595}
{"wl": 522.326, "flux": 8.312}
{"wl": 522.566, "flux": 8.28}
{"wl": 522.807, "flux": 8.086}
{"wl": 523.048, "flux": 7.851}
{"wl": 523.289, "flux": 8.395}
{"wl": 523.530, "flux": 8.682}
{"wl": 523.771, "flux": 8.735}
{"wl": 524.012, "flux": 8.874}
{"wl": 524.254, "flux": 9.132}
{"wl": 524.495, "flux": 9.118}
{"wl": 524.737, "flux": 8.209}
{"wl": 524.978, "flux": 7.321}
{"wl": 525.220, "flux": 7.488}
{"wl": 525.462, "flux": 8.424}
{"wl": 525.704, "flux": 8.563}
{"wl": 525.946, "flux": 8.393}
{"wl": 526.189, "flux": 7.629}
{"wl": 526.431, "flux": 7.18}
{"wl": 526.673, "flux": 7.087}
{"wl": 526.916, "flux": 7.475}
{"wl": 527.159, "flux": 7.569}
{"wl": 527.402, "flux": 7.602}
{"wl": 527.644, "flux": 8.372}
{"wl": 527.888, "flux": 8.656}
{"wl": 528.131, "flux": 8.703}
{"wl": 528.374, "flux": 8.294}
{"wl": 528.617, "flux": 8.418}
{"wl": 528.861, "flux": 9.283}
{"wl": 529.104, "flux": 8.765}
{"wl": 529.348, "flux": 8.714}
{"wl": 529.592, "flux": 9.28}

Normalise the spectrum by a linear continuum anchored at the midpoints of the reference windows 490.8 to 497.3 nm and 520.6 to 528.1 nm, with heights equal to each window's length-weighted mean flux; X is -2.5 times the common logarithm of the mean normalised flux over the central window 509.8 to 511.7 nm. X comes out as 0.131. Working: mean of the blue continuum 8.31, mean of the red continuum 8.17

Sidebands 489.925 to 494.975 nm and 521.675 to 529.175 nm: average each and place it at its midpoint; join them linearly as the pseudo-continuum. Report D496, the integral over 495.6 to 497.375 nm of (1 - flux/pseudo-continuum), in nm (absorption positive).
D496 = 0.11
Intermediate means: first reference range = 8.5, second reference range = 8.28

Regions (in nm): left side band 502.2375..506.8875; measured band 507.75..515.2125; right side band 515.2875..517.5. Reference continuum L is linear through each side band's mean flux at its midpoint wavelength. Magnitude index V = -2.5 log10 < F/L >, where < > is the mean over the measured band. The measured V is -0.09 mag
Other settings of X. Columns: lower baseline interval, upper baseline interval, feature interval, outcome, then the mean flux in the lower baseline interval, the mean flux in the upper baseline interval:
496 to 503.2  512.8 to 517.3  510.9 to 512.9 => -0.02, 7.9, 7.49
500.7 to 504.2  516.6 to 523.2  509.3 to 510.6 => -0.05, 7.8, 7.61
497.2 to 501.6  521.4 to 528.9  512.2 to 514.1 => 0.02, 7.9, 8.27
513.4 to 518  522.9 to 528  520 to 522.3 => -0.04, 7.36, 8.13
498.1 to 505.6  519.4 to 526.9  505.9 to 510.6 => -0.01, 7.99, 8.14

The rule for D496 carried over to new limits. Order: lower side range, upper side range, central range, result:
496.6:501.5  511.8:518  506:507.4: 0.01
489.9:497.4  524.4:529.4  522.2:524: -0.04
